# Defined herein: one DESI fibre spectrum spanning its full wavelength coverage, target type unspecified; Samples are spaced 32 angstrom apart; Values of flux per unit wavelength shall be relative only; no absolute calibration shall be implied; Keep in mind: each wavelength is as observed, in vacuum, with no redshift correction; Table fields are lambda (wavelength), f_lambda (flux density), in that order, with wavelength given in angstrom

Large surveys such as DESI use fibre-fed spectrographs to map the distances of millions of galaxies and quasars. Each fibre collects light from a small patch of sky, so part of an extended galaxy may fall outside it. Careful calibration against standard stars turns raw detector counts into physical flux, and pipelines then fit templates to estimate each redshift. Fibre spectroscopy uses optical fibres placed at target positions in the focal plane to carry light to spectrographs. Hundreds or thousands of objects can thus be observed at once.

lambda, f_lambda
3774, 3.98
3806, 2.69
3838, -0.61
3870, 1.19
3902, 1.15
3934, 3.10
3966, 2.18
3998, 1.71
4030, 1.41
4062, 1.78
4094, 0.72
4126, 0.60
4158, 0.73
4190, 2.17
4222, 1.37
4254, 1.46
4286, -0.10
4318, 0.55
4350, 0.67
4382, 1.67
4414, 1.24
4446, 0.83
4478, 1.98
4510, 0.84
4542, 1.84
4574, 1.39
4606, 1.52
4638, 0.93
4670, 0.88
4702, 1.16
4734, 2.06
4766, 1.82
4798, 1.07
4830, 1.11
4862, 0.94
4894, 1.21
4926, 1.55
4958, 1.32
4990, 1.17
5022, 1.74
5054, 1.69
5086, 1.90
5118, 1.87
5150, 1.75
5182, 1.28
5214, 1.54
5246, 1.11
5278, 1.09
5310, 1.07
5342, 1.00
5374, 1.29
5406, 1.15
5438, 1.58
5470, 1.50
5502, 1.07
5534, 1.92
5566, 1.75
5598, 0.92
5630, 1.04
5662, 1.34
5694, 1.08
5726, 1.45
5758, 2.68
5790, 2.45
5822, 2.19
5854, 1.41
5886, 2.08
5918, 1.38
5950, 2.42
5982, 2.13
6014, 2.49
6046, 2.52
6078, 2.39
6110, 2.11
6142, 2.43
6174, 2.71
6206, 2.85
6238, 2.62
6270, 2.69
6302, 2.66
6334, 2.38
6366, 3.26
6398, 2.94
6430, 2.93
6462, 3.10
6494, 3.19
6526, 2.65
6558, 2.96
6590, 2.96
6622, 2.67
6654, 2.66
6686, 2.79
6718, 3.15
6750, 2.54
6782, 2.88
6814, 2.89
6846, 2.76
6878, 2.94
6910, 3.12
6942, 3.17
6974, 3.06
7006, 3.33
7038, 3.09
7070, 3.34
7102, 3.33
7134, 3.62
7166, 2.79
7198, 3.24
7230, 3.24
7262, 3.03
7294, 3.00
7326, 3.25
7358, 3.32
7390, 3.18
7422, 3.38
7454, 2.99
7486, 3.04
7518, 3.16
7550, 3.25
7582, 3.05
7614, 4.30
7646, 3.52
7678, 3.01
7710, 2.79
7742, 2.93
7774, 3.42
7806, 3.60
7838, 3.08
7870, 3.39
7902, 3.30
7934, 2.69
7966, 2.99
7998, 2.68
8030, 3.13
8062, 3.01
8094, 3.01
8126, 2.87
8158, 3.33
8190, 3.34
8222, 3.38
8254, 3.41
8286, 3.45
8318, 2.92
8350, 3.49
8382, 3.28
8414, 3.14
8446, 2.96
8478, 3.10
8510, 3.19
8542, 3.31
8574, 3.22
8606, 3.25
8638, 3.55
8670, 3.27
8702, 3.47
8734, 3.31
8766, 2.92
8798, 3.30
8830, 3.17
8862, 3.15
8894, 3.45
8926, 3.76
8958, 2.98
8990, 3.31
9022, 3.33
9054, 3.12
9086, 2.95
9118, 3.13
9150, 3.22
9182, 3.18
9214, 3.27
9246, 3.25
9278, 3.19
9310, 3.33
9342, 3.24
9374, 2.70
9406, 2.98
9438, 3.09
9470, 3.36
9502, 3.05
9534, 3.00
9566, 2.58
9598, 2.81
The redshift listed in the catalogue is 0.541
